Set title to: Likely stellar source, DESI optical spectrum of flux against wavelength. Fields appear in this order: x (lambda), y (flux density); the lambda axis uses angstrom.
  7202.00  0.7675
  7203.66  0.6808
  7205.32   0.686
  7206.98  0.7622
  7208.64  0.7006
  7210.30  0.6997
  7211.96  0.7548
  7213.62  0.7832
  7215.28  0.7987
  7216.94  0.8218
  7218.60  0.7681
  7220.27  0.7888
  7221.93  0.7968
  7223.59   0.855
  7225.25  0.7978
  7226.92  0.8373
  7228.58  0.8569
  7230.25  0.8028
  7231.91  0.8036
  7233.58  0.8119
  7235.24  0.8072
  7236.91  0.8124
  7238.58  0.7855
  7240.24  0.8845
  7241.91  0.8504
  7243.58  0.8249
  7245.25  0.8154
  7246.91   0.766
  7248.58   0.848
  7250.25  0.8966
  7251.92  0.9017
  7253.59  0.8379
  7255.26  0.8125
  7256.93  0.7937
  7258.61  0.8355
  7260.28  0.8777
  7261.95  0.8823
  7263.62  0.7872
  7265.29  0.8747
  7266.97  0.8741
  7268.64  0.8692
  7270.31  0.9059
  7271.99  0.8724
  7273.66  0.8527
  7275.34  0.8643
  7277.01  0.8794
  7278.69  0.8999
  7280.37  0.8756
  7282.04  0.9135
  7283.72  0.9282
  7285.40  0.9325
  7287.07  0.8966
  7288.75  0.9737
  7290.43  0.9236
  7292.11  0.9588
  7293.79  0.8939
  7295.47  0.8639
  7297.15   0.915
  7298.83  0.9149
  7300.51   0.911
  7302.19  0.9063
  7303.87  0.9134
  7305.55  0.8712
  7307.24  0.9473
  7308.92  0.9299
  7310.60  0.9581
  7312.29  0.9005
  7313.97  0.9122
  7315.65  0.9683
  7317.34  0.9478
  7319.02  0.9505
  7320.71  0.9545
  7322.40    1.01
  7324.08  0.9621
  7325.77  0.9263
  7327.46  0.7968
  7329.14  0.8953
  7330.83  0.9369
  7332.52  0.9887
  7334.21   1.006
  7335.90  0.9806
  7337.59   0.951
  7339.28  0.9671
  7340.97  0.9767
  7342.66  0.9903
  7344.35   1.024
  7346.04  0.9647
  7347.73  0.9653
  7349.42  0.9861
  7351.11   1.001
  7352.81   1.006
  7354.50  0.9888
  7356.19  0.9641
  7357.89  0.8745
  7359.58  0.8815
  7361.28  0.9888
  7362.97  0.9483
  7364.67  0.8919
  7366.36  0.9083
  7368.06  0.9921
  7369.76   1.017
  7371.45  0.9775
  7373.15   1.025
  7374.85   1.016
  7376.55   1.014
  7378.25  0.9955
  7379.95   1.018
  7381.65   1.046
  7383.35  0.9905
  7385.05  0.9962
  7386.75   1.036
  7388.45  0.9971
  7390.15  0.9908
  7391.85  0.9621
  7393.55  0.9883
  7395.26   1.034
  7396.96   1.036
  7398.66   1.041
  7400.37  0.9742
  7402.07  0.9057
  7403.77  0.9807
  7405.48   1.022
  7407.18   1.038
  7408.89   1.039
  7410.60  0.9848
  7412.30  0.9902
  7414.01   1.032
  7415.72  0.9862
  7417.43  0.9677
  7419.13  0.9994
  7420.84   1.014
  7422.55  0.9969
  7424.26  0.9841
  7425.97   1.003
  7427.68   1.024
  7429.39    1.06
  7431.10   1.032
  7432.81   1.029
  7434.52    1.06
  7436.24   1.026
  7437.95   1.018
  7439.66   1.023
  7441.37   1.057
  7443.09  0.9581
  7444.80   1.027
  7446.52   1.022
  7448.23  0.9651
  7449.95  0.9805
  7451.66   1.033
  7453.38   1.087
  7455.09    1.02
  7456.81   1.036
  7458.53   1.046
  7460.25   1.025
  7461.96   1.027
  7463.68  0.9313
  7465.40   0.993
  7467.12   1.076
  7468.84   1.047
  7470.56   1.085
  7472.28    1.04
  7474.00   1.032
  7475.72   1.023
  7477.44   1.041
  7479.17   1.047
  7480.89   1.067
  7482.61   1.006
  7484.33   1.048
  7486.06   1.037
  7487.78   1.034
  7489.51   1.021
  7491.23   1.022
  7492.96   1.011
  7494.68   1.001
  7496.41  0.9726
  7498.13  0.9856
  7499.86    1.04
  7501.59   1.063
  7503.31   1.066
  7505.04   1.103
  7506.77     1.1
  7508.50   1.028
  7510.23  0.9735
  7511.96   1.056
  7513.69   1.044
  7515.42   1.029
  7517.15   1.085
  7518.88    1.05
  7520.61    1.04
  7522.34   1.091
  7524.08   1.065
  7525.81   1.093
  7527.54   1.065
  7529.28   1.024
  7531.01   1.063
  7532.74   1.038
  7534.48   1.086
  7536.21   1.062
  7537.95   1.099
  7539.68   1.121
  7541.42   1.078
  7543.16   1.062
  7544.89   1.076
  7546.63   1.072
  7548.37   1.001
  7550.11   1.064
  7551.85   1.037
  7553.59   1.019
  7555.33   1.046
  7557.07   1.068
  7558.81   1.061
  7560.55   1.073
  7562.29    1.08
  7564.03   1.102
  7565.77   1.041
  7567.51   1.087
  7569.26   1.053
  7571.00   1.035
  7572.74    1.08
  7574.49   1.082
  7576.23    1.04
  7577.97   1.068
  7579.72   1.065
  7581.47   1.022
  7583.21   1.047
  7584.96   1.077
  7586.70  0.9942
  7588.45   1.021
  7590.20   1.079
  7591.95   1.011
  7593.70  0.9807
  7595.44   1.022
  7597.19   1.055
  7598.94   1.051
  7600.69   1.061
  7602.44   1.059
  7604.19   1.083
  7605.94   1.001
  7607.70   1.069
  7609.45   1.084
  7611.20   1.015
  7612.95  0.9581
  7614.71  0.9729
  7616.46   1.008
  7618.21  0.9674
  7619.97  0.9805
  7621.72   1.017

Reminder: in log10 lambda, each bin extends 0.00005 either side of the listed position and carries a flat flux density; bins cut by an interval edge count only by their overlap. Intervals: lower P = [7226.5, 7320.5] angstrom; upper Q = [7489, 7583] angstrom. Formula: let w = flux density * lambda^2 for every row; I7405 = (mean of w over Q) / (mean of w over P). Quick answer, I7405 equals 1.3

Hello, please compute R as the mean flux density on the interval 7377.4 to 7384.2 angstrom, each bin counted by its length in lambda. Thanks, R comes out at 1.01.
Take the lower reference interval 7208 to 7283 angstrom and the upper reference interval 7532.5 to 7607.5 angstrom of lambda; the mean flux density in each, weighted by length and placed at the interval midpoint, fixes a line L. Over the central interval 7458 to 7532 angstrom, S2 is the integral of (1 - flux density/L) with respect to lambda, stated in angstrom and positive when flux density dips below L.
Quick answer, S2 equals -2.7 angstrom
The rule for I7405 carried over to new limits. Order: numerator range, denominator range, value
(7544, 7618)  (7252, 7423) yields 1.18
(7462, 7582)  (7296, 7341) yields 1.18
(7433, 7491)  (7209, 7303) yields 1.28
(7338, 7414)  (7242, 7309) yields 1.15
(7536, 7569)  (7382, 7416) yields 1.11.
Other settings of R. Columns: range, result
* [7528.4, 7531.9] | 1.04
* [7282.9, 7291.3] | 0.931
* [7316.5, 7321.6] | 0.951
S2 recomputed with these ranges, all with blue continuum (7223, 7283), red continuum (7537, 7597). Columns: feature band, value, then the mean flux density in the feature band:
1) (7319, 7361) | -2.53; 0.958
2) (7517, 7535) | -0.61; 1.06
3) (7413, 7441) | -1.59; 1.02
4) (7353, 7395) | -2.44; 0.981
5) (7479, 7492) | -0.44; 1.04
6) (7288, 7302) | -0.71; 0.918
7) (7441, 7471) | -1.24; 1.02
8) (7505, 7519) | -0.42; 1.05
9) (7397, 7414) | -0.95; 1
